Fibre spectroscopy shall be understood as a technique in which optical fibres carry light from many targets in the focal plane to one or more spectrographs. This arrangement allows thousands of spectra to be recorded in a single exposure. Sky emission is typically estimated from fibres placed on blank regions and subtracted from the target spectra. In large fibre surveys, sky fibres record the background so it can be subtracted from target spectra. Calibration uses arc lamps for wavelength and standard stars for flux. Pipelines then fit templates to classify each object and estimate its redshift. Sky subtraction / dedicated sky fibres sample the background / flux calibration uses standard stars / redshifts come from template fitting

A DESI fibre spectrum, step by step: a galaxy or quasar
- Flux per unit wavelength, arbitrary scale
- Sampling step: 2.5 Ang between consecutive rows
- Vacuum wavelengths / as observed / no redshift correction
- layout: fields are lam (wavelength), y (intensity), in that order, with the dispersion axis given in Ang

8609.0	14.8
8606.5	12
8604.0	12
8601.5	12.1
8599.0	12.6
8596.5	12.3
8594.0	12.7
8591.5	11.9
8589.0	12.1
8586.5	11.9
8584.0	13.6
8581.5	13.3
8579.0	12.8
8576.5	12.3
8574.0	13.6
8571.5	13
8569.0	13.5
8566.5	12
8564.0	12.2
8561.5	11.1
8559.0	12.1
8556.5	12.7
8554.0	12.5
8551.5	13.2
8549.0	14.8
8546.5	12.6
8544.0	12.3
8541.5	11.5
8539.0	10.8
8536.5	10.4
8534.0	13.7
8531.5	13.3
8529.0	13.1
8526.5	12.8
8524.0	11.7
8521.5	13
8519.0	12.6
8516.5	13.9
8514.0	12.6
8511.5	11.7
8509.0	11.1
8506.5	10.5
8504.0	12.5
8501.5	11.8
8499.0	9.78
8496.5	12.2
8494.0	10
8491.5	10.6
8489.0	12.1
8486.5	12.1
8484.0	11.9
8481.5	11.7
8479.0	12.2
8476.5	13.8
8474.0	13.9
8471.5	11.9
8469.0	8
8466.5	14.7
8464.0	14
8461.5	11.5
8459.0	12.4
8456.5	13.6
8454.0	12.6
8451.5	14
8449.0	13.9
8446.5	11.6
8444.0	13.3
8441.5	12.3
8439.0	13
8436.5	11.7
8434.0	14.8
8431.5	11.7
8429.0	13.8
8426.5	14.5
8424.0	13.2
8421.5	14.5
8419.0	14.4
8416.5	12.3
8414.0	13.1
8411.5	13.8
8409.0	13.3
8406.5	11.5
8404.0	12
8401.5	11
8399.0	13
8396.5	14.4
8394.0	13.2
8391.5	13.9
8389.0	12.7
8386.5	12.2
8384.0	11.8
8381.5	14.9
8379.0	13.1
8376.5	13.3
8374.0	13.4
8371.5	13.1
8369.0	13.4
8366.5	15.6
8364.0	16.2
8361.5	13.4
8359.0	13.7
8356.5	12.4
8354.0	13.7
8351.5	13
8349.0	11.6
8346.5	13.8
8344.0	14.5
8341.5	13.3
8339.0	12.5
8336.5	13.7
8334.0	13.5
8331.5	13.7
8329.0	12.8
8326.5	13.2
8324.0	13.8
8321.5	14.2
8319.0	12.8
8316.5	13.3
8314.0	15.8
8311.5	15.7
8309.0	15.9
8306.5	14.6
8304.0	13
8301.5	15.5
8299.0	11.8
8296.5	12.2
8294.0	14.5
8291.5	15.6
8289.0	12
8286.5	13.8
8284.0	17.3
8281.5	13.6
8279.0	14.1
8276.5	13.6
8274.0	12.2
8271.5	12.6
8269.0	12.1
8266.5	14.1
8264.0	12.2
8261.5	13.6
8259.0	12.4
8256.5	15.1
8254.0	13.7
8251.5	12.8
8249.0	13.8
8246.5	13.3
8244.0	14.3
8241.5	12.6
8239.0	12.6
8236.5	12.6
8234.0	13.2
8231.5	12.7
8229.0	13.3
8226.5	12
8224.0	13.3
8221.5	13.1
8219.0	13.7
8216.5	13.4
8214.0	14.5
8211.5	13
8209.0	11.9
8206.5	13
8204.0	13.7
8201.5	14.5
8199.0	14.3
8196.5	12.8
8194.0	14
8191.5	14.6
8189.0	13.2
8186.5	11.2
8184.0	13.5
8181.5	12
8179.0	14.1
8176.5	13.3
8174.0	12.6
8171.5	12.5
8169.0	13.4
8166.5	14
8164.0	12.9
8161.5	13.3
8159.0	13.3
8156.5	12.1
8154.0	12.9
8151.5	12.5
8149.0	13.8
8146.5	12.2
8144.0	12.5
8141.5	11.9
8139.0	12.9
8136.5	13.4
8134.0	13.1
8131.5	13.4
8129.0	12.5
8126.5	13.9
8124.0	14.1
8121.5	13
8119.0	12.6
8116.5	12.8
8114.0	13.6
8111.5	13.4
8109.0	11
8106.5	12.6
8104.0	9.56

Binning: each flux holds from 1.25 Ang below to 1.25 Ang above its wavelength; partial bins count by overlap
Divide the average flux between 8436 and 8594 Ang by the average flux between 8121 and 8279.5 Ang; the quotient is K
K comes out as 0.9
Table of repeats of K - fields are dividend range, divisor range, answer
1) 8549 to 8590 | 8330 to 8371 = 0.93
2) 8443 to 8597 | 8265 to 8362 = 0.91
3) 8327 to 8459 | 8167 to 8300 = 1.00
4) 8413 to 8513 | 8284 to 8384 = 0.91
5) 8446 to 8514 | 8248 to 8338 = 0.88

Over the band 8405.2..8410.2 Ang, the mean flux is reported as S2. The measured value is 12.4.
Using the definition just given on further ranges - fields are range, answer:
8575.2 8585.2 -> 13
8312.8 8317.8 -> 14.5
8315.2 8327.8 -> 13.5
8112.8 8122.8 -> 13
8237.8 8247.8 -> 13.2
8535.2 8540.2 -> 10.6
